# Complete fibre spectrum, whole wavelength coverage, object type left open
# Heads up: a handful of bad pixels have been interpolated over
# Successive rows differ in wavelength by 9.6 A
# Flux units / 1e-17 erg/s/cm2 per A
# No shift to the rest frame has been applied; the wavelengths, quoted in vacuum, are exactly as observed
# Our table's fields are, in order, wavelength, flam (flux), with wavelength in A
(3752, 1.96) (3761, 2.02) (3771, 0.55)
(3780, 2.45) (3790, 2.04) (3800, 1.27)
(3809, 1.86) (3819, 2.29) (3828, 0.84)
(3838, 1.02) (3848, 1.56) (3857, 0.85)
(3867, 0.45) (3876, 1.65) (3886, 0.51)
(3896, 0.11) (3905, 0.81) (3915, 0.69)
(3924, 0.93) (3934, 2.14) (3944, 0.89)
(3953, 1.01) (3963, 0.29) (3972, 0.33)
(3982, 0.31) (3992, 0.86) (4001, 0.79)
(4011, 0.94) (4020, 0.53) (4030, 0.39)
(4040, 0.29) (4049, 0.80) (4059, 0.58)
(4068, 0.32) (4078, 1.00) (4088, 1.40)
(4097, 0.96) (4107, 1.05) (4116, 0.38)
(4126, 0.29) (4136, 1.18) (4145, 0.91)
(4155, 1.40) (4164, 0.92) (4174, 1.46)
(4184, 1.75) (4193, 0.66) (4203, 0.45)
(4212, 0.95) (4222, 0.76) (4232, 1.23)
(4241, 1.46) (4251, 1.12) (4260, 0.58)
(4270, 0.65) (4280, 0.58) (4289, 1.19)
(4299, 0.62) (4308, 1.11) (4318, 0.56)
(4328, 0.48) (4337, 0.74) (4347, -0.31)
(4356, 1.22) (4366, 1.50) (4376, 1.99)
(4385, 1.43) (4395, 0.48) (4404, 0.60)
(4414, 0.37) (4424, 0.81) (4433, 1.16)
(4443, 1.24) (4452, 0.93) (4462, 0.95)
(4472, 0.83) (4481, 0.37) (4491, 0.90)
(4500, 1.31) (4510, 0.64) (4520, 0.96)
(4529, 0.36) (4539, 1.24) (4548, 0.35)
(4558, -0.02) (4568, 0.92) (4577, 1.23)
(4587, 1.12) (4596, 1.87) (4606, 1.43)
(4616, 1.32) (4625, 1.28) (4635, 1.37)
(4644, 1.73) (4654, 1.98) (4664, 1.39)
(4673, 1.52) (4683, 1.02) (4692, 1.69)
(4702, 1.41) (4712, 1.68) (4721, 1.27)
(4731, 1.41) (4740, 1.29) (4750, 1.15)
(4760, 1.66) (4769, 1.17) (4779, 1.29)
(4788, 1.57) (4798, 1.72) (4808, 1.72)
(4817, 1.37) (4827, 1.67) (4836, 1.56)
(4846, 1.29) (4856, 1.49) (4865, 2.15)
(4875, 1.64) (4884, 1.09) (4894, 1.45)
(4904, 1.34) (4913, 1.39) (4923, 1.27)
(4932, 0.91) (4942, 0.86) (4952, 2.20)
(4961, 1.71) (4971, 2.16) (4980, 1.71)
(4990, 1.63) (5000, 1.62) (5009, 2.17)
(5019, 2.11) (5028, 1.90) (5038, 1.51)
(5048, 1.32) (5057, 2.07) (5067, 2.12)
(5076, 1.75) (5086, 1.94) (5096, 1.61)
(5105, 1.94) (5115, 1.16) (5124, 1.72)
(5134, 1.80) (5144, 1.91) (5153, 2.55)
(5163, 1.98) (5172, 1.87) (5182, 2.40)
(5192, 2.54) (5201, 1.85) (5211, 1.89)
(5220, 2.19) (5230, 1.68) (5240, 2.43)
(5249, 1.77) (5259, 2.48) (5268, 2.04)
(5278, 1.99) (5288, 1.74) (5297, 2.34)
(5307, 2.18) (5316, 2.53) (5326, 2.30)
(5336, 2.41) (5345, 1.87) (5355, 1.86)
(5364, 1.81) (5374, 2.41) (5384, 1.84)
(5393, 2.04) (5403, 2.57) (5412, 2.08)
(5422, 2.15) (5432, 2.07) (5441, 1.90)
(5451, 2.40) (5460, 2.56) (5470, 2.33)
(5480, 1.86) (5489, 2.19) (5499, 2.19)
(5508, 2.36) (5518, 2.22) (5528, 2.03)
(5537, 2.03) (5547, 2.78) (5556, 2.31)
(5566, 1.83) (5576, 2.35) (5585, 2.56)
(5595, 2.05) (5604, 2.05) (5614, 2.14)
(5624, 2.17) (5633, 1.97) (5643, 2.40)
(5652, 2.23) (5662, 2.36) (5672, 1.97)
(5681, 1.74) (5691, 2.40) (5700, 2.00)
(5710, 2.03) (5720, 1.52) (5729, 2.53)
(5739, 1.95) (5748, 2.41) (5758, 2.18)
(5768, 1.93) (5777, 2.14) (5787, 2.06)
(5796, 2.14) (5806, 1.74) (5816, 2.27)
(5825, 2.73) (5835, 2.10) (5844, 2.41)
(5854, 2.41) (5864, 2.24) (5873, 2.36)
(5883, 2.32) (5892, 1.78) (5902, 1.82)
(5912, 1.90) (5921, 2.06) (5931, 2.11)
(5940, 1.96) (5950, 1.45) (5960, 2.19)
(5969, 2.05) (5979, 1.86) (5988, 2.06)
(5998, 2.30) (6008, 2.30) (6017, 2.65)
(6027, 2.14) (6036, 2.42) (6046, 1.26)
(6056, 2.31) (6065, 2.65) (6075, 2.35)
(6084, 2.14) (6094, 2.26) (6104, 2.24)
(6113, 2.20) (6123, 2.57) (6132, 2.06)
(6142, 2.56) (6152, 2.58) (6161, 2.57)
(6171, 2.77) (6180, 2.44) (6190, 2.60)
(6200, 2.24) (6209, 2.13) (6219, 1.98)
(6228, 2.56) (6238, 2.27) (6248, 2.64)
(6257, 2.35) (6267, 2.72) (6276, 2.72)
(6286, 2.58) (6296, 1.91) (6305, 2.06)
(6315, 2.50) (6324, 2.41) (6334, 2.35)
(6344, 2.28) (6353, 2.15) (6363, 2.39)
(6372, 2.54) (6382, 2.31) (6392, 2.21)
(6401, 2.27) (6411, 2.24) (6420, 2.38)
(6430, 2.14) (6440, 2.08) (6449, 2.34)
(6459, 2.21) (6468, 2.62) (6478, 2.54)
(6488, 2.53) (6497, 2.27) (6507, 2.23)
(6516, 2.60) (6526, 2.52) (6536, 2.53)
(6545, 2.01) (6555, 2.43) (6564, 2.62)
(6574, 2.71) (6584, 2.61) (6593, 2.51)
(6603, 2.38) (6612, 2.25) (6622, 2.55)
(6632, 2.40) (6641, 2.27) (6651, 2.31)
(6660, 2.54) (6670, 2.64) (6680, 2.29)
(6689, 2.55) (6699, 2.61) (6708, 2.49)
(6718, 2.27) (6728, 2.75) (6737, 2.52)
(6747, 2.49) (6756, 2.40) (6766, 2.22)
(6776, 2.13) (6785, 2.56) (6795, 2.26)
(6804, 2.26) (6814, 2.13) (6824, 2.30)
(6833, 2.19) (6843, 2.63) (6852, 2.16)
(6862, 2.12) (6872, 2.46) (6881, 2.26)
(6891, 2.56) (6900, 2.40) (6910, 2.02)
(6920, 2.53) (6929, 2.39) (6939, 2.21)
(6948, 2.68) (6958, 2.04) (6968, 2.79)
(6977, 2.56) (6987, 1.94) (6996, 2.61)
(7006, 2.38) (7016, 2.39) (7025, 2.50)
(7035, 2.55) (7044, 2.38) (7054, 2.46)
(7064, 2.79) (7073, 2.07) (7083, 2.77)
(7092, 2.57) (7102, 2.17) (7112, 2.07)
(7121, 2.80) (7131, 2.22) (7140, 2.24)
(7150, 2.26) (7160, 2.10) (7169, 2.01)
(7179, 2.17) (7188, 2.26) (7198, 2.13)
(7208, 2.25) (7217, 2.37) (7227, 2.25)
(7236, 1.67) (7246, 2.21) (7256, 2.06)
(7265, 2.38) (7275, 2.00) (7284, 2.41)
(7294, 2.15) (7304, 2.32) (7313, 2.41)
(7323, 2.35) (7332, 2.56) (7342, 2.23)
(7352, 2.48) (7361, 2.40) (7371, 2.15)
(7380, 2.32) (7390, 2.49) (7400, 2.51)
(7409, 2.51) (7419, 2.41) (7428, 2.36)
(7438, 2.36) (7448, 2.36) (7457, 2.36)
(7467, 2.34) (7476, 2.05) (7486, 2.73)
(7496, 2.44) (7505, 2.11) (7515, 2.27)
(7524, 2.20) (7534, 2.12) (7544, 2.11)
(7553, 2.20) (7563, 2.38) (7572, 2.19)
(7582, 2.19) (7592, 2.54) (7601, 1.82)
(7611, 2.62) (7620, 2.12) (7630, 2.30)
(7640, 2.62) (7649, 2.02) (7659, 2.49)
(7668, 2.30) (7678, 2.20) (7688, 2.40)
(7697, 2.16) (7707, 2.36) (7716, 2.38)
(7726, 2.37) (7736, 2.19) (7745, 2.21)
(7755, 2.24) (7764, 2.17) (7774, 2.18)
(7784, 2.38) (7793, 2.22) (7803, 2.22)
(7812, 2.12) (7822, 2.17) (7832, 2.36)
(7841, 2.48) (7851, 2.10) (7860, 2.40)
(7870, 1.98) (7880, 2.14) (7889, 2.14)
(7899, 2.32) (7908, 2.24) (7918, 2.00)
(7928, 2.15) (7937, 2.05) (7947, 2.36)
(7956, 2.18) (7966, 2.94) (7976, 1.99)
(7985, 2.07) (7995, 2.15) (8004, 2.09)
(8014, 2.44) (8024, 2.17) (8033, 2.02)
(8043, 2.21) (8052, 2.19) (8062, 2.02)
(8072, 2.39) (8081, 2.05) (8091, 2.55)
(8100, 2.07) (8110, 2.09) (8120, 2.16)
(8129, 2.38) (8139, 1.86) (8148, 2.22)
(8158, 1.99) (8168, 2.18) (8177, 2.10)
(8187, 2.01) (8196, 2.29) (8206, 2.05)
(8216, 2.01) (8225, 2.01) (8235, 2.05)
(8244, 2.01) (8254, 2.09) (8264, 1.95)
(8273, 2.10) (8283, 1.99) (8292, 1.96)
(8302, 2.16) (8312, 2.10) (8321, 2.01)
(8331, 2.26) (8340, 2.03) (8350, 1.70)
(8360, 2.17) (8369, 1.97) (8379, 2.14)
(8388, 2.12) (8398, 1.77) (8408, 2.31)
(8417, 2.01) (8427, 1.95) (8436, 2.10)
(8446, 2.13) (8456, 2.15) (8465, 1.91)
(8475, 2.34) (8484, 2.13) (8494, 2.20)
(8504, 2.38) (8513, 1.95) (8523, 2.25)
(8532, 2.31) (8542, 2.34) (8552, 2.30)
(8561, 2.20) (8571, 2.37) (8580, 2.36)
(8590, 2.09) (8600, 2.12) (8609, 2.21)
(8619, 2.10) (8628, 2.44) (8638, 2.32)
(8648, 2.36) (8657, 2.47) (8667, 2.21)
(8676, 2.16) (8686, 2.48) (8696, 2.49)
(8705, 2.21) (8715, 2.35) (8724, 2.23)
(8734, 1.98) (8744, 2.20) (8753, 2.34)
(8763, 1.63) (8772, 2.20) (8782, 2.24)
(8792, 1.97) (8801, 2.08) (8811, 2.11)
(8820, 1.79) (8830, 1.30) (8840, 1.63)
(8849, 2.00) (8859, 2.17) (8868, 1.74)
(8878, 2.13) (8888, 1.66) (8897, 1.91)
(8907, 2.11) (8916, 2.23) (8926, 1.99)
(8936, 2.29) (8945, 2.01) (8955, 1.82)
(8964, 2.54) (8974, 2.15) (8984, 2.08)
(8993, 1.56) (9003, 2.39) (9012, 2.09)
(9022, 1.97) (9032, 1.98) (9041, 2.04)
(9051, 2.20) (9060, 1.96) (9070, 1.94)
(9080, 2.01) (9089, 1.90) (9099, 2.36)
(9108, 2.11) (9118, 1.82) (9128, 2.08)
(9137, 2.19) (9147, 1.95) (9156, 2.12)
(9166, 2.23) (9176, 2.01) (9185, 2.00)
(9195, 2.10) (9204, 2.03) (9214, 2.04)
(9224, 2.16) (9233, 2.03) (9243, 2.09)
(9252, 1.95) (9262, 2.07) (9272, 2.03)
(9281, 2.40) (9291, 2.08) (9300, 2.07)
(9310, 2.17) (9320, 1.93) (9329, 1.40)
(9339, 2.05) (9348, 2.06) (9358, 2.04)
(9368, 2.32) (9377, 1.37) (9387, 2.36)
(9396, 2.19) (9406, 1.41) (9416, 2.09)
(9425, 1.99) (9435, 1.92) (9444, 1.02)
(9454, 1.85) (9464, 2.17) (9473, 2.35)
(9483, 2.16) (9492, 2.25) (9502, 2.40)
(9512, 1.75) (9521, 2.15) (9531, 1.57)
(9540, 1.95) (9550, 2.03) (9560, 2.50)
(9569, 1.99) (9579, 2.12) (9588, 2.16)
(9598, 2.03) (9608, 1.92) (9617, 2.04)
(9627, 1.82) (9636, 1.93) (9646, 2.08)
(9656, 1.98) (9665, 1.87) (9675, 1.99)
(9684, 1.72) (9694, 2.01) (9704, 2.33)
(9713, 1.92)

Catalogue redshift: 0.148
